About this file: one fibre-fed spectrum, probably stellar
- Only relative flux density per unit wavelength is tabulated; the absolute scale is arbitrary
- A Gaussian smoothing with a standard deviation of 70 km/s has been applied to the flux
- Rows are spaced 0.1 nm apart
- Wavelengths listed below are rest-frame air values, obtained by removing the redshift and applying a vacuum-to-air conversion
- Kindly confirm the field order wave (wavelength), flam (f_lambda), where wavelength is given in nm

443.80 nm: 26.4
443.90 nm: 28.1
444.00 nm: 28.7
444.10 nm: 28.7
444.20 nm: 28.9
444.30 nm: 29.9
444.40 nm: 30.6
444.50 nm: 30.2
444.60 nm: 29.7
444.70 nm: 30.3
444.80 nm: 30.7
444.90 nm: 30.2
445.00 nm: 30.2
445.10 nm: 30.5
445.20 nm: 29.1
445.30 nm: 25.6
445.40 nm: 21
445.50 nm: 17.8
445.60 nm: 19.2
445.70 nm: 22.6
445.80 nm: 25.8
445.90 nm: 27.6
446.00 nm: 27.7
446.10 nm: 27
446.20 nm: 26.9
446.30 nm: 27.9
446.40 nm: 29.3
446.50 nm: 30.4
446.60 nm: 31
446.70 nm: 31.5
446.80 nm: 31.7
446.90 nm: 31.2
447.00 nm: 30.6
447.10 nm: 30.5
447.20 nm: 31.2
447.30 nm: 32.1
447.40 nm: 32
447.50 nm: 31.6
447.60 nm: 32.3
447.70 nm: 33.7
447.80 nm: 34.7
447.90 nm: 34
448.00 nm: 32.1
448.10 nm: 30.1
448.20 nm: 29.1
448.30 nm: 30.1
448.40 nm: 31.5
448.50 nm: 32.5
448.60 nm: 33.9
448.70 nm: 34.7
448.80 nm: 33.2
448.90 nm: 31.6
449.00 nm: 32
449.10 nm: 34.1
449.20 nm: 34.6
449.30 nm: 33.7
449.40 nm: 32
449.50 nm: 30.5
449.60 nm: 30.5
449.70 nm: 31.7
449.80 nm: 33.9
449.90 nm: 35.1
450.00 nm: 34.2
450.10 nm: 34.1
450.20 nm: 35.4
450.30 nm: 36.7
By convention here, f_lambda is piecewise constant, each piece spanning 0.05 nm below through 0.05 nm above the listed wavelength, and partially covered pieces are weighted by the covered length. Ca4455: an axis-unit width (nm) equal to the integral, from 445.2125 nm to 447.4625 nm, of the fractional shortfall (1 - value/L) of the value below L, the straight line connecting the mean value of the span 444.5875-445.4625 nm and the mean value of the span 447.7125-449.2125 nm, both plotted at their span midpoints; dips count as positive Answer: 0.17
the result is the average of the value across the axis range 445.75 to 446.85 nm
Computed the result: 28.8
